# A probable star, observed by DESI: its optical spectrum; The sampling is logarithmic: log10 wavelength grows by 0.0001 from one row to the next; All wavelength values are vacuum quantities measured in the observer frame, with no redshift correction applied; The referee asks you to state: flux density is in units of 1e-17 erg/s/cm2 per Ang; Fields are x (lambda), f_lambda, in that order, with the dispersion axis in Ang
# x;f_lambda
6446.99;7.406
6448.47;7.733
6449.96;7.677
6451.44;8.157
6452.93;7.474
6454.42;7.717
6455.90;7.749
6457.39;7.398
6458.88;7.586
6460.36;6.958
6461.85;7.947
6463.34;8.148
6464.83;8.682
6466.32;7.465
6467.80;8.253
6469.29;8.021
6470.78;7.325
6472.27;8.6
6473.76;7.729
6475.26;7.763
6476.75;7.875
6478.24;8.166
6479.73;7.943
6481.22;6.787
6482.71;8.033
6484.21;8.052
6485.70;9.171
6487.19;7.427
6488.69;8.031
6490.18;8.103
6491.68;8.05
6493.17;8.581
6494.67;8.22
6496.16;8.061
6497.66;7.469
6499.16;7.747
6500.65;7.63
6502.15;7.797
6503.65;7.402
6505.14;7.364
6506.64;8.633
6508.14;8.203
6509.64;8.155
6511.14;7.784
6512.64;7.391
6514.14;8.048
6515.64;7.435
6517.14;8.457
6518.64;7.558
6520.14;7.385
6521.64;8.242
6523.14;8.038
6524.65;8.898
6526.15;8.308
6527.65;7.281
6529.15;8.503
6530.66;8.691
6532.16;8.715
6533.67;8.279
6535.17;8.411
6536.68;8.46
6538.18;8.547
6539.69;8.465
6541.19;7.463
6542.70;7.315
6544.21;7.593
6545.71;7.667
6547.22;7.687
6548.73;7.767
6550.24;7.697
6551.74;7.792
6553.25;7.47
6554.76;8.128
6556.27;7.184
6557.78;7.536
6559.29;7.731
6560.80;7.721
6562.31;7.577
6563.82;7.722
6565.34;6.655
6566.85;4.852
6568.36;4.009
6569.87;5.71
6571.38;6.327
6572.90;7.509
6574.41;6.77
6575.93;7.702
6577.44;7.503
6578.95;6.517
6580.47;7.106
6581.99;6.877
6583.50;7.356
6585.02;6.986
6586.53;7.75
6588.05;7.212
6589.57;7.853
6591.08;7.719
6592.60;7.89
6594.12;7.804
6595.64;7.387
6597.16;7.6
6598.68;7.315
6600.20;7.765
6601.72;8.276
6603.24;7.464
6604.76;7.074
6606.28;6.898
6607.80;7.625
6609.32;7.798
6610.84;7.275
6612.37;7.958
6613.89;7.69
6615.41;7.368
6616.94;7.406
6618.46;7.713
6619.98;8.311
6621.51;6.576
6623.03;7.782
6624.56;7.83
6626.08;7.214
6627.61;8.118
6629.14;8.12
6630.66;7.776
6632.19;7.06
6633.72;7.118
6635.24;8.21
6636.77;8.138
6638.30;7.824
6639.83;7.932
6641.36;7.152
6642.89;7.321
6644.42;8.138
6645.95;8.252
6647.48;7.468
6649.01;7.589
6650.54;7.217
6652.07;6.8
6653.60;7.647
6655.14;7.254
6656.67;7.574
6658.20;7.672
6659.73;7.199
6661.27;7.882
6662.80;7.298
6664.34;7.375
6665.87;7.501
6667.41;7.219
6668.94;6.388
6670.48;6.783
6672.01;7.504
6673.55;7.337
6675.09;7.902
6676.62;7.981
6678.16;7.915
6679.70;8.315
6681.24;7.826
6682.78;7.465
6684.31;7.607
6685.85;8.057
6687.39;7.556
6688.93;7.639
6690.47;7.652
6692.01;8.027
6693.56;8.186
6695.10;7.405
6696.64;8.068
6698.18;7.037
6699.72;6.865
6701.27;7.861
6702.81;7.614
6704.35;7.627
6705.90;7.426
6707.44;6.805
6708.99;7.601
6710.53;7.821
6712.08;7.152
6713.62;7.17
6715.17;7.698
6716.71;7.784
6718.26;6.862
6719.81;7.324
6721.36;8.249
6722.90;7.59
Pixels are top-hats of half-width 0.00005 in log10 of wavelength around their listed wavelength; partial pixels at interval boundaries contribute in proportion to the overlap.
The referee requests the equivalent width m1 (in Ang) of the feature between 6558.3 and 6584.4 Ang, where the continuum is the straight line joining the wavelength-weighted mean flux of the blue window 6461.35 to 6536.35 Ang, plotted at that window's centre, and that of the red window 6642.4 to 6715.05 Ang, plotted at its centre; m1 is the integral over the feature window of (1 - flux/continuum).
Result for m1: 3.4 Ang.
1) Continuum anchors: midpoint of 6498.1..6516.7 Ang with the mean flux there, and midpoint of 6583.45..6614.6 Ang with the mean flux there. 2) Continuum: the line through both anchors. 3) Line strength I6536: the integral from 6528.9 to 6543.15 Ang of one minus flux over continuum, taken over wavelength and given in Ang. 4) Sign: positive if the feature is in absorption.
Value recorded -1.0 Ang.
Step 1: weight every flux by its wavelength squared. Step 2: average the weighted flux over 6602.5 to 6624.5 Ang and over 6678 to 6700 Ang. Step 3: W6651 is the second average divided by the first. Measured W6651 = 1.1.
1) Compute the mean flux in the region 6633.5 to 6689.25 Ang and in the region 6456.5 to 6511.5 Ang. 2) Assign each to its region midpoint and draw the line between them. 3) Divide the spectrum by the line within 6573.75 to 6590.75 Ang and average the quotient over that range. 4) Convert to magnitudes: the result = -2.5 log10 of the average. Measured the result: 0.068 mag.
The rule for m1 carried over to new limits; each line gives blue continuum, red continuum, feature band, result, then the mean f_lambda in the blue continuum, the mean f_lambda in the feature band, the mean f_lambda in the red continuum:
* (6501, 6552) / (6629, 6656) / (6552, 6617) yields 4.4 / 7.98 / 7.26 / 7.6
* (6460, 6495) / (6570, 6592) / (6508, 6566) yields -2.8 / 7.98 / 7.89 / 7.19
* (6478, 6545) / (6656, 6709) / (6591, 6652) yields 0.7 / 8.01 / 7.62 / 7.55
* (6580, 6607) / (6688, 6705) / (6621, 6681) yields 0.0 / 7.47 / 7.55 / 7.63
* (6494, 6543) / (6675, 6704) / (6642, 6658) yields 0.6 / 8.02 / 7.53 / 7.73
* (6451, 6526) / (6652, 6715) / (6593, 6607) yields 0.3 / 7.9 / 7.52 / 7.52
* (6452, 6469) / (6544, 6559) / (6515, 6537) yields -1.4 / 7.77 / 8.18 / 7.66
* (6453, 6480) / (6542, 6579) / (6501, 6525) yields -1.3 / 7.84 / 7.9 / 7.14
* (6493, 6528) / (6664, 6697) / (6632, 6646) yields 0.0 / 7.92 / 7.71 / 7.62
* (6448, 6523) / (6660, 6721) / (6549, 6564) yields 0.2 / 7.87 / 7.66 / 7.53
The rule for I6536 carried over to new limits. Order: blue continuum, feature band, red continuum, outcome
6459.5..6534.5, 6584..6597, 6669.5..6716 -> 0.4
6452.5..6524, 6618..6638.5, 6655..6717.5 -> -0.1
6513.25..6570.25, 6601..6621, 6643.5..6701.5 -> 0.1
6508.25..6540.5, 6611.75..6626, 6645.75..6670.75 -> 0.0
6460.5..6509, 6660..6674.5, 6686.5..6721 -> 0.6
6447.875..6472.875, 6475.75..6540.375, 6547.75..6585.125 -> -5.0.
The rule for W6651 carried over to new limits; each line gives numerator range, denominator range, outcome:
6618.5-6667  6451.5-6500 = 1.01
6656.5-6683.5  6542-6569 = 1.07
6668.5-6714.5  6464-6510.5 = 1.01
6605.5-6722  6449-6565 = 1.00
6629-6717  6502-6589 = 1.04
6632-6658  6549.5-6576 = 1.11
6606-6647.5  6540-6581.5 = 1.09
